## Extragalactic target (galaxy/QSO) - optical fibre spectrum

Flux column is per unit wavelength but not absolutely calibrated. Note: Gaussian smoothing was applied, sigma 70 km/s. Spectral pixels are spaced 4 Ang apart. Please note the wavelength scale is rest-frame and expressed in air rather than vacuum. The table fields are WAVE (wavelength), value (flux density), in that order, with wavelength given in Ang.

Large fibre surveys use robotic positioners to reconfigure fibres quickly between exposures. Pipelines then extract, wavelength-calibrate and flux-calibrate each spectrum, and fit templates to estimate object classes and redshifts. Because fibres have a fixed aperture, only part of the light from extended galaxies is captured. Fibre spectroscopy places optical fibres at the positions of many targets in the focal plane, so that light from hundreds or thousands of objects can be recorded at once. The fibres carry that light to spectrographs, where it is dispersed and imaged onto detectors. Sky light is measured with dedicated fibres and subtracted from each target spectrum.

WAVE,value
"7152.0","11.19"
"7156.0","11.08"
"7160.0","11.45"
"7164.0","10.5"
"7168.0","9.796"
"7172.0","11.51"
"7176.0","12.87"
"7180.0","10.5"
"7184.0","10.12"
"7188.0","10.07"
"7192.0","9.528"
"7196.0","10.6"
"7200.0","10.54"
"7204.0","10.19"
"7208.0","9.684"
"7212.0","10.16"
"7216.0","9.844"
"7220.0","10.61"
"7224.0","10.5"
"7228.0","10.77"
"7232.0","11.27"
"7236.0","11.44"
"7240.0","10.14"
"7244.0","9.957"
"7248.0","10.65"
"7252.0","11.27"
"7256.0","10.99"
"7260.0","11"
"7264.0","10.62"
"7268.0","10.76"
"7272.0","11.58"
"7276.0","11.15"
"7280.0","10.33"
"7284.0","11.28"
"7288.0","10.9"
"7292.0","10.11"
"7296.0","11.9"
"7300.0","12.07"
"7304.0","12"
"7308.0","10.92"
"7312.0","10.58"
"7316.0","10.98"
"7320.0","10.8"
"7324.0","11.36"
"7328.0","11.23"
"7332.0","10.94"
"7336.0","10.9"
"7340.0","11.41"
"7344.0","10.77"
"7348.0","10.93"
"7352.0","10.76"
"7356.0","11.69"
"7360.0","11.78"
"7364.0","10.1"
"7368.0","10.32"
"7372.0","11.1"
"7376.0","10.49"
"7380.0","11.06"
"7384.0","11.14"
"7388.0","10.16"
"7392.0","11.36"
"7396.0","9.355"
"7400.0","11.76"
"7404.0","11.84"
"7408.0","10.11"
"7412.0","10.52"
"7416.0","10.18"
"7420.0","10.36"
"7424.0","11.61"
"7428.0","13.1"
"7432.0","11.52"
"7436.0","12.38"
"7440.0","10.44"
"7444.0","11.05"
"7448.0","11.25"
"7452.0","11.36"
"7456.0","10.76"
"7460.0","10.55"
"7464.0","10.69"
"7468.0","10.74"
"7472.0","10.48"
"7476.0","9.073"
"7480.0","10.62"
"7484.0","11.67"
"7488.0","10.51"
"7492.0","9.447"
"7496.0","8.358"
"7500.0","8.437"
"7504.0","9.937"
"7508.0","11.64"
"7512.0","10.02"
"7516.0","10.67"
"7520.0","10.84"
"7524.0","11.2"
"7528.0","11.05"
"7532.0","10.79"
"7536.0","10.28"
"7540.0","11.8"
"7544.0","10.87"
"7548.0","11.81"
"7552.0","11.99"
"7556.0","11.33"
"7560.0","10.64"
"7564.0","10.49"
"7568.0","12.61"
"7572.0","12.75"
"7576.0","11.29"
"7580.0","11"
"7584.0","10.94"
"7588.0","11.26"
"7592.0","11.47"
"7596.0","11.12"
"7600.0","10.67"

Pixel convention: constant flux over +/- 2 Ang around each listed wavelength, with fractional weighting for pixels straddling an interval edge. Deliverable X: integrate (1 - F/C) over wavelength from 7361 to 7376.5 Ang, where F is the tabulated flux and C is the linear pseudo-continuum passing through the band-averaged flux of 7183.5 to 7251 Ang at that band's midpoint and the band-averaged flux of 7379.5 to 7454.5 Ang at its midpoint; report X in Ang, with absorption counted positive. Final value 0.5 Ang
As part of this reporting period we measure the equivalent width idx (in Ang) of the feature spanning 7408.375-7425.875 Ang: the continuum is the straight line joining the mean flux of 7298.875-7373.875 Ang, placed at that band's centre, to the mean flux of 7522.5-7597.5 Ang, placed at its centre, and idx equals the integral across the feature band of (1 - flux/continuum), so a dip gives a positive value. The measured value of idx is 0.9 Ang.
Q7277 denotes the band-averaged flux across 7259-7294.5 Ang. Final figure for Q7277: 10.9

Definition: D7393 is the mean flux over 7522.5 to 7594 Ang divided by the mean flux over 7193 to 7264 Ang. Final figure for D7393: 1.07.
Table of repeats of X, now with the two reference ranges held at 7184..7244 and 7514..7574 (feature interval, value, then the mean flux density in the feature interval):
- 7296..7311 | -1.4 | 11.6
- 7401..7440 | -1.2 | 11.3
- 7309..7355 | -1.3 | 11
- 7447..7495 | 2.3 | 10.5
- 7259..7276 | -0.8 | 11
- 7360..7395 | 0.2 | 10.7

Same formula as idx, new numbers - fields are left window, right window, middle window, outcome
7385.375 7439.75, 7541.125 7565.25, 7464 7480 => 1.30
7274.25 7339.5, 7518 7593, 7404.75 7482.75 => 2.04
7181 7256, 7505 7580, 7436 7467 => 0.05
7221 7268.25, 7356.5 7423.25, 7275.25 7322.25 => -1.36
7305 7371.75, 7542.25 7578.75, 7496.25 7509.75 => 1.93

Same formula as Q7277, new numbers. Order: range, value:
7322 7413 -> 10.9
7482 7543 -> 10.5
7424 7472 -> 11.2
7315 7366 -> 11.1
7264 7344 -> 11.1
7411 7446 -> 11.3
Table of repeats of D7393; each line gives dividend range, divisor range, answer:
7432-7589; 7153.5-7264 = 1.02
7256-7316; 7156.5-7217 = 1.05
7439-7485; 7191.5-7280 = 1.01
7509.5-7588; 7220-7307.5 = 1.02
